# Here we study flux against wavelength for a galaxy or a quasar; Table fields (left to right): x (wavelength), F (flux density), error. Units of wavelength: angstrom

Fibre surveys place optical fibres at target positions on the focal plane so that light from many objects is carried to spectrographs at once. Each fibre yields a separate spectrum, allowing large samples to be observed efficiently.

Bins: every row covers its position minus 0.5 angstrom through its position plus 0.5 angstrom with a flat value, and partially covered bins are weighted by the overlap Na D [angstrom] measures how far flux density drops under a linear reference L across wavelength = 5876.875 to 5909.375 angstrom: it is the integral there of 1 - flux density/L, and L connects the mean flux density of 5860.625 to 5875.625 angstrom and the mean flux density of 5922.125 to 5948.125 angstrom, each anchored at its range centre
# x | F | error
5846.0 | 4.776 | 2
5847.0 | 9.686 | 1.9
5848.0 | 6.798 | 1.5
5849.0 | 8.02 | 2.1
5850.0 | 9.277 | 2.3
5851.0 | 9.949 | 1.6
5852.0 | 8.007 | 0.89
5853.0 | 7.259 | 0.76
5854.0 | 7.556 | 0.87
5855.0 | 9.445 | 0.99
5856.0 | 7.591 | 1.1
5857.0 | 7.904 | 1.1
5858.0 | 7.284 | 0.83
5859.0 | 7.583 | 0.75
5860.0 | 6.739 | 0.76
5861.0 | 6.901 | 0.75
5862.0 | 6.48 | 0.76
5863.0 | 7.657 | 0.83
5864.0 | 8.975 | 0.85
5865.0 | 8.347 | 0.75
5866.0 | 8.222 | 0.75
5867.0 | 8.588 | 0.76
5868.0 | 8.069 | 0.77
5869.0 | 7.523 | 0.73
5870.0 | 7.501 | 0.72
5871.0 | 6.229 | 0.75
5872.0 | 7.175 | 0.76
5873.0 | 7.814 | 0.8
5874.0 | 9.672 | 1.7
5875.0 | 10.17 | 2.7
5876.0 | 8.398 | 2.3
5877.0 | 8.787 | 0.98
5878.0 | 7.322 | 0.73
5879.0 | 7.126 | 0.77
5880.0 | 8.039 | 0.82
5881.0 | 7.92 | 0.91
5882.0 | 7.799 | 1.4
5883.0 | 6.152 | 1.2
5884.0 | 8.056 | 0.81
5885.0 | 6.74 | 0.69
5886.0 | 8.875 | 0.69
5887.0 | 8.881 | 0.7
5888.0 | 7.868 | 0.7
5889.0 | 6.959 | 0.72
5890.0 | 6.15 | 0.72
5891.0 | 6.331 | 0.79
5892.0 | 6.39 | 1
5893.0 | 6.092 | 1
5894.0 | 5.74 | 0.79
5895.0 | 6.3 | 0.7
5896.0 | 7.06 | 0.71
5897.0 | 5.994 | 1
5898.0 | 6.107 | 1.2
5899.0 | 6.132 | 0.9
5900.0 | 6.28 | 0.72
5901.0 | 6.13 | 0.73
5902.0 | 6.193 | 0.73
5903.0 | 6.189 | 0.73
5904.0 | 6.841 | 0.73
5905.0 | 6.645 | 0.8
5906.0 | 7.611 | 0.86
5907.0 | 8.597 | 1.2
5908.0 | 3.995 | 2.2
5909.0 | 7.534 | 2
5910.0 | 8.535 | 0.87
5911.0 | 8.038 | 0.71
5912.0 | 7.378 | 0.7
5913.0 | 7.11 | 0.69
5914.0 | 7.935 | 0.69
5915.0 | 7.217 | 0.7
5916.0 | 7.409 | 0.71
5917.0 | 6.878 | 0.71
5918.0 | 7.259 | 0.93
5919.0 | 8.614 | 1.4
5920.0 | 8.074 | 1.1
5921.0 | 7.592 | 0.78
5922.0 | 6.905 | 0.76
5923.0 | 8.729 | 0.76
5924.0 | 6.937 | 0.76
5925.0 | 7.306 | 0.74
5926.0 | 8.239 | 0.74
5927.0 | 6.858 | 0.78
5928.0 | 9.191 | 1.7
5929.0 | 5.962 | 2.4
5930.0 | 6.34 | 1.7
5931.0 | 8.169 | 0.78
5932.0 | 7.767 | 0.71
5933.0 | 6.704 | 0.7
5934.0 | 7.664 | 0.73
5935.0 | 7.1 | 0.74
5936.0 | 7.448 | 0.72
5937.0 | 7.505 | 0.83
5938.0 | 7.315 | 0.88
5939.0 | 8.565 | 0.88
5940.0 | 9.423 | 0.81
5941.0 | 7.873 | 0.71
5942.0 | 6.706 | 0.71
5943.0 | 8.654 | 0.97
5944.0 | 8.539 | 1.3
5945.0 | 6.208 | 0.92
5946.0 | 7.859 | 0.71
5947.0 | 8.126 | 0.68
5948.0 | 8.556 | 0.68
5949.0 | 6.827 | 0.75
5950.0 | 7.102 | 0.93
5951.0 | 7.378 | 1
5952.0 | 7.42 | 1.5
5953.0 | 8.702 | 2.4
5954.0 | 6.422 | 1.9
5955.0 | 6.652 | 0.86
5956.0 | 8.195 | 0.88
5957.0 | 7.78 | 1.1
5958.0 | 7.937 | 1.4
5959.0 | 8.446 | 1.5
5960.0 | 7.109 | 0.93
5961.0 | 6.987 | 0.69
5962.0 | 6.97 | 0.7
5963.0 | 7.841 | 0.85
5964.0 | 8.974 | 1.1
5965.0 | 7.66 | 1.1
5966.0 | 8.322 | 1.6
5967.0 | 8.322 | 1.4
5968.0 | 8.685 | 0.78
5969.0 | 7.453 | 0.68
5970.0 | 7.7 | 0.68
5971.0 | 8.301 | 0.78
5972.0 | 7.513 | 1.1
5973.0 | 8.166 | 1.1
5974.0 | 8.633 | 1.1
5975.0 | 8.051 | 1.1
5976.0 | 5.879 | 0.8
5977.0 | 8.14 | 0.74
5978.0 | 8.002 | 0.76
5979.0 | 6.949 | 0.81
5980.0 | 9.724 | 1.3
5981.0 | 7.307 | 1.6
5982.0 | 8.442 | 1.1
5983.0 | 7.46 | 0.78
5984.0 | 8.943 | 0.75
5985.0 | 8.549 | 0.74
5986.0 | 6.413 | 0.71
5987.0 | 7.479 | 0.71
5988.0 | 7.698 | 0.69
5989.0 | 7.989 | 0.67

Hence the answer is 3.9 angstrom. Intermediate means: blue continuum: 7.97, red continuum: 7.66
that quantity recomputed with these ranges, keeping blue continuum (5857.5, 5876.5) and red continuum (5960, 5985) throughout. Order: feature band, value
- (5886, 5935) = 4.8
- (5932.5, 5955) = 0.8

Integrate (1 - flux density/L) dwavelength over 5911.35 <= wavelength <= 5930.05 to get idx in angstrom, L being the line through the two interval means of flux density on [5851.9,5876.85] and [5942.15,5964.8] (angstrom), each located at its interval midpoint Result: 0.58 angstrom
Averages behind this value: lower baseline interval 7.89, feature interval 7.5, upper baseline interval 7.65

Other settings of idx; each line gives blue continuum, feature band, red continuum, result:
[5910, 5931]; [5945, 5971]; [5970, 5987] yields 0.2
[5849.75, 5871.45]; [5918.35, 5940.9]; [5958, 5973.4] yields 0.6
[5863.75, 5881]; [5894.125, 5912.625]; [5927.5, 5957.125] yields 2.7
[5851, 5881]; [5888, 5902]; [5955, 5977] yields 2.8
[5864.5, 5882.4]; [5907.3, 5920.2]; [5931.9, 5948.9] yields 0.8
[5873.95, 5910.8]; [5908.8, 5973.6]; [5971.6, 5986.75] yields -1.0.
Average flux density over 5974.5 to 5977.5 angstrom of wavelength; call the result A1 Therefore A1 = 7.36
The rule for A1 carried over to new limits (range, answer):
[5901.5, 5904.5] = 6.41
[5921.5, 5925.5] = 7.47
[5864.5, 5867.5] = 8.39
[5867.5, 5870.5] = 7.7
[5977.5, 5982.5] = 8.08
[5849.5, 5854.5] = 8.41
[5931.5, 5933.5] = 7.24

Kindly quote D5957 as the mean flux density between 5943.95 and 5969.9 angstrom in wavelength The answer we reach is 7.7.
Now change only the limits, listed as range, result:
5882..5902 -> 6.76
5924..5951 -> 7.6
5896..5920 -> 7.01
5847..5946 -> 7.5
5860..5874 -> 7.69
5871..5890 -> 7.89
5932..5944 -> 7.76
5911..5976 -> 7.67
